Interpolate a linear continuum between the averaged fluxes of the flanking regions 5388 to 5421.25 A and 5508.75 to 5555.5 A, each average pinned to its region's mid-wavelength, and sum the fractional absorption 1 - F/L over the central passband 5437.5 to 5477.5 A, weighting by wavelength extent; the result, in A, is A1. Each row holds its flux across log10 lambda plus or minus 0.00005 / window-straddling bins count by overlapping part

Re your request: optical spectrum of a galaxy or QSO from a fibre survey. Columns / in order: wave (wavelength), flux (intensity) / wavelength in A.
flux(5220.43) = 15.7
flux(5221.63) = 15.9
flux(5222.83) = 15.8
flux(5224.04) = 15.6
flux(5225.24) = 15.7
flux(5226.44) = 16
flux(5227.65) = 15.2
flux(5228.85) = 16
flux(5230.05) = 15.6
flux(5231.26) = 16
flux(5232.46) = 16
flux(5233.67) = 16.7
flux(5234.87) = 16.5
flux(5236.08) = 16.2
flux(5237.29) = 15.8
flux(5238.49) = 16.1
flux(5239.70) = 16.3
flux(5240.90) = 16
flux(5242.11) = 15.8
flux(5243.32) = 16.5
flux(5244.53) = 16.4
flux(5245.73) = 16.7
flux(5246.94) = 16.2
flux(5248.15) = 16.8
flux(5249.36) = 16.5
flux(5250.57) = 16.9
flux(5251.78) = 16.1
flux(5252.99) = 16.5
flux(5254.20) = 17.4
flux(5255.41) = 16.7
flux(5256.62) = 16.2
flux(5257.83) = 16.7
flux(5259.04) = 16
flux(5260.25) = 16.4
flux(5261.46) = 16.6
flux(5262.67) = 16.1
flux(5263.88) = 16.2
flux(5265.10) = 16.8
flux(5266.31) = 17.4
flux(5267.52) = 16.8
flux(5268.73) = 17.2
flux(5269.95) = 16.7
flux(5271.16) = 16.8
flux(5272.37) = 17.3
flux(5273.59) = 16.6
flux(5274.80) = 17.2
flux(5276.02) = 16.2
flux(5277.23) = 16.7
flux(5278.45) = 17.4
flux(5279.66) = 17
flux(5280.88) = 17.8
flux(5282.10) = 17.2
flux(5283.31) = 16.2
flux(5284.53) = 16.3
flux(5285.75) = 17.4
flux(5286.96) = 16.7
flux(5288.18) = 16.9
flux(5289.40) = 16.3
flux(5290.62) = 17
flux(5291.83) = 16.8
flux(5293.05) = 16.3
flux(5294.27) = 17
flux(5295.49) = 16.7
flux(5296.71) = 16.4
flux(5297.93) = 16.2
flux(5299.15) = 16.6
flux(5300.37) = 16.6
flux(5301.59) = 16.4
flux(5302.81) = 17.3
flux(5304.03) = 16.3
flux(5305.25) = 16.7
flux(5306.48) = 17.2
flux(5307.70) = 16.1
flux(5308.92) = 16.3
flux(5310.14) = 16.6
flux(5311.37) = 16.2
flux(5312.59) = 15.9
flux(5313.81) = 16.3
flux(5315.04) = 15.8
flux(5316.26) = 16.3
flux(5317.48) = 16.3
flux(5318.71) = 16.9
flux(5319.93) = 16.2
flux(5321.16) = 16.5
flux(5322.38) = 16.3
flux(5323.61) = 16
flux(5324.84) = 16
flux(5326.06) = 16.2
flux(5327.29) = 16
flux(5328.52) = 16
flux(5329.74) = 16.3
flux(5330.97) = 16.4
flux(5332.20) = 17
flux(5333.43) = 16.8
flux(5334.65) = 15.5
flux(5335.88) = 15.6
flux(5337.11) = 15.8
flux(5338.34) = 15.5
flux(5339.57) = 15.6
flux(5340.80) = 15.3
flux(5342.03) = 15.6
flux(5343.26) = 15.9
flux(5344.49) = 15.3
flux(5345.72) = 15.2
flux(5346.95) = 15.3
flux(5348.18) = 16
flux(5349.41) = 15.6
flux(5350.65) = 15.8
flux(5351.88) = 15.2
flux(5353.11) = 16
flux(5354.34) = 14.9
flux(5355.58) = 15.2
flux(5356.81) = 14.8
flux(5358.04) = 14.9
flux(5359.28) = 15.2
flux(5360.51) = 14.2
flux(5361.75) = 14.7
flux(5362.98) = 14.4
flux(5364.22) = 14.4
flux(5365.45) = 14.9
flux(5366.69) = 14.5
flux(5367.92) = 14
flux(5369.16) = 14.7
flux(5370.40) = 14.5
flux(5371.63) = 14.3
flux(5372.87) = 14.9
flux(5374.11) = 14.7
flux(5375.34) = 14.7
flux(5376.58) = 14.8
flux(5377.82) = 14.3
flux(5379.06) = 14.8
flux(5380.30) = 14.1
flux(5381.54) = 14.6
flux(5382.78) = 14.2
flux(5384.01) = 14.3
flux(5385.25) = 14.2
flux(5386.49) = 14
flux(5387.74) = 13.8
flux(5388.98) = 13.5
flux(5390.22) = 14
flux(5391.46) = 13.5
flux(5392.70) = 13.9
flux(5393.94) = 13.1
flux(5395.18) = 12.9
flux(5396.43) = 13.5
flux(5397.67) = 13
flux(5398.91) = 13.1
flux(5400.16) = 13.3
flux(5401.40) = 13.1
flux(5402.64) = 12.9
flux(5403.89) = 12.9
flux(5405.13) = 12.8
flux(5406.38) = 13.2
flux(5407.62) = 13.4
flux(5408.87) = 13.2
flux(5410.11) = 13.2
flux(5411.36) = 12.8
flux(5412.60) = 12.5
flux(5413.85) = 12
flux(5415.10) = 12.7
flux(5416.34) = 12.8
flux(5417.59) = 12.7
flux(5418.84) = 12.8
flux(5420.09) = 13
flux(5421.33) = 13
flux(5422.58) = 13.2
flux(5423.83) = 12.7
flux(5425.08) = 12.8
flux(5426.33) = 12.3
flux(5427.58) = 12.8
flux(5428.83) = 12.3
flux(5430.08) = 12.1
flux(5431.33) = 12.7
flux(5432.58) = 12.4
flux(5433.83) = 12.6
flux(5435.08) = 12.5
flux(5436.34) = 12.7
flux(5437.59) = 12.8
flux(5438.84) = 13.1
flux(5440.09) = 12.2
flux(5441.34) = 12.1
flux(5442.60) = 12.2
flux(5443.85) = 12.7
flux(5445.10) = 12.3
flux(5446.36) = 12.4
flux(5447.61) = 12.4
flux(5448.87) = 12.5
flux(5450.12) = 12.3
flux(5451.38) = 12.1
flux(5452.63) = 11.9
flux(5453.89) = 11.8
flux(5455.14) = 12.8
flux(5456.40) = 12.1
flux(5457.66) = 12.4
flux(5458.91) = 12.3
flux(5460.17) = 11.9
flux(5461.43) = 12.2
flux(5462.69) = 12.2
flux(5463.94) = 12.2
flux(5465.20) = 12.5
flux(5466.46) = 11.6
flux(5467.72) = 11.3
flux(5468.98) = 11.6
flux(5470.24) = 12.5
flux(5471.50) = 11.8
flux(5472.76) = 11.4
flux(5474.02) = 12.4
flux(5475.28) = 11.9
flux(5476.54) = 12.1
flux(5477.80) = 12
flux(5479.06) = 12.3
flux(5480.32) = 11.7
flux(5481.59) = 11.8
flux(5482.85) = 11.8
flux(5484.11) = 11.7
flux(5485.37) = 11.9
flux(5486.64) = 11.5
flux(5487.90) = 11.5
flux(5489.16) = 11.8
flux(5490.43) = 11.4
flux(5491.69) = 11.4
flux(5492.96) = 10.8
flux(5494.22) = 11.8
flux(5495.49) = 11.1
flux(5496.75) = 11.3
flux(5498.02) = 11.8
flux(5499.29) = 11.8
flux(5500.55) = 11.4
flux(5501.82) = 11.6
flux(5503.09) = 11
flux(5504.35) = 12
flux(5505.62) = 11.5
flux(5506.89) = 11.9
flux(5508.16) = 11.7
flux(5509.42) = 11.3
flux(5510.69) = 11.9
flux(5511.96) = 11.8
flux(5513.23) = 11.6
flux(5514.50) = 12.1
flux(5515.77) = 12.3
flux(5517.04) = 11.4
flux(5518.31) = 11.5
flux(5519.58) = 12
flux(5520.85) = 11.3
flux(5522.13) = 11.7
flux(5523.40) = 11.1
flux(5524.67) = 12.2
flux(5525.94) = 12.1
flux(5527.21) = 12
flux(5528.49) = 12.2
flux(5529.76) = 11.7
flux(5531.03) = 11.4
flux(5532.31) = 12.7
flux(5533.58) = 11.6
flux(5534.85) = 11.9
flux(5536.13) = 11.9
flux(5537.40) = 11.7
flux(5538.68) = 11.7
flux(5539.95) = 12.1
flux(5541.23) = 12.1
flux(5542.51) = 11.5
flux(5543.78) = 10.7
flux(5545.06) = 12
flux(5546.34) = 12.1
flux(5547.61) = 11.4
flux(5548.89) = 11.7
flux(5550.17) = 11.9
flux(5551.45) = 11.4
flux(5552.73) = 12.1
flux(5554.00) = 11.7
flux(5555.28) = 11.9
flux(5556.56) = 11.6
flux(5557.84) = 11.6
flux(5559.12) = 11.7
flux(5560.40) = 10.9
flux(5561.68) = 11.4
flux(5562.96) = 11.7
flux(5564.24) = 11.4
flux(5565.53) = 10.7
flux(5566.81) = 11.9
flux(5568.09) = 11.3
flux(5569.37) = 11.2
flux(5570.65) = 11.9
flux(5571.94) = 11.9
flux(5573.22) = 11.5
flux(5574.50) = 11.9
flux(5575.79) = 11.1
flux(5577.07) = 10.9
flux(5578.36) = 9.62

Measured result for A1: 1.2 A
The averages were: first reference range 13.1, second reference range 11.8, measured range 12.2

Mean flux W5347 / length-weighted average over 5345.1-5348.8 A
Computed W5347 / 15.5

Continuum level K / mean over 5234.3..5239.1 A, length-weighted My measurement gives 16.1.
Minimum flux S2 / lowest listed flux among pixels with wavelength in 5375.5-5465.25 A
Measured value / 11.8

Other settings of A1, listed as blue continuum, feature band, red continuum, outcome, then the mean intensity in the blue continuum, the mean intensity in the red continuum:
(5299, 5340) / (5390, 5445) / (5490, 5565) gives 4.9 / 16.3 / 11.7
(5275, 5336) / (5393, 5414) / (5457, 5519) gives 1.4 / 16.5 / 11.8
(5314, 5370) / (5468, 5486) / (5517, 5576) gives 1.5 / 15.6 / 11.7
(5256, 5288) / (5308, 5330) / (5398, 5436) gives -1.1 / 16.8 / 12.8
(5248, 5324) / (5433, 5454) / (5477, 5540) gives 1.2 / 16.6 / 11.7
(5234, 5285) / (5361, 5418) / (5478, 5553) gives 1.6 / 16.6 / 11.7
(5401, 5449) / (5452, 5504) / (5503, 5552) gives 1.7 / 12.7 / 11.8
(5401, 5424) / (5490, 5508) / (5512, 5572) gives 0.9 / 12.9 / 11.7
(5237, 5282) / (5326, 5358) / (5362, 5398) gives -1.6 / 16.6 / 14.2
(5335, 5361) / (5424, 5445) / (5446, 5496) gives 0.7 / 15.4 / 11.9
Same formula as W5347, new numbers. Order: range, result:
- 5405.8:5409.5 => 13.3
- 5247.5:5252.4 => 16.6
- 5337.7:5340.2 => 15.5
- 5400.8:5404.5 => 13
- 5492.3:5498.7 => 11.3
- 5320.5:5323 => 16.4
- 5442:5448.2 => 12.4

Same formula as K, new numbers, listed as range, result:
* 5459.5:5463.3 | 12.1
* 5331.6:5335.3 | 16.4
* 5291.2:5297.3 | 16.7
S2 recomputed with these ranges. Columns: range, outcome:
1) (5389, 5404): 12.9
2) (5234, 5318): 15.8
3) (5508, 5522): 11.3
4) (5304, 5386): 14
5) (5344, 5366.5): 14.2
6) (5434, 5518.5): 10.8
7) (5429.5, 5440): 12.1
